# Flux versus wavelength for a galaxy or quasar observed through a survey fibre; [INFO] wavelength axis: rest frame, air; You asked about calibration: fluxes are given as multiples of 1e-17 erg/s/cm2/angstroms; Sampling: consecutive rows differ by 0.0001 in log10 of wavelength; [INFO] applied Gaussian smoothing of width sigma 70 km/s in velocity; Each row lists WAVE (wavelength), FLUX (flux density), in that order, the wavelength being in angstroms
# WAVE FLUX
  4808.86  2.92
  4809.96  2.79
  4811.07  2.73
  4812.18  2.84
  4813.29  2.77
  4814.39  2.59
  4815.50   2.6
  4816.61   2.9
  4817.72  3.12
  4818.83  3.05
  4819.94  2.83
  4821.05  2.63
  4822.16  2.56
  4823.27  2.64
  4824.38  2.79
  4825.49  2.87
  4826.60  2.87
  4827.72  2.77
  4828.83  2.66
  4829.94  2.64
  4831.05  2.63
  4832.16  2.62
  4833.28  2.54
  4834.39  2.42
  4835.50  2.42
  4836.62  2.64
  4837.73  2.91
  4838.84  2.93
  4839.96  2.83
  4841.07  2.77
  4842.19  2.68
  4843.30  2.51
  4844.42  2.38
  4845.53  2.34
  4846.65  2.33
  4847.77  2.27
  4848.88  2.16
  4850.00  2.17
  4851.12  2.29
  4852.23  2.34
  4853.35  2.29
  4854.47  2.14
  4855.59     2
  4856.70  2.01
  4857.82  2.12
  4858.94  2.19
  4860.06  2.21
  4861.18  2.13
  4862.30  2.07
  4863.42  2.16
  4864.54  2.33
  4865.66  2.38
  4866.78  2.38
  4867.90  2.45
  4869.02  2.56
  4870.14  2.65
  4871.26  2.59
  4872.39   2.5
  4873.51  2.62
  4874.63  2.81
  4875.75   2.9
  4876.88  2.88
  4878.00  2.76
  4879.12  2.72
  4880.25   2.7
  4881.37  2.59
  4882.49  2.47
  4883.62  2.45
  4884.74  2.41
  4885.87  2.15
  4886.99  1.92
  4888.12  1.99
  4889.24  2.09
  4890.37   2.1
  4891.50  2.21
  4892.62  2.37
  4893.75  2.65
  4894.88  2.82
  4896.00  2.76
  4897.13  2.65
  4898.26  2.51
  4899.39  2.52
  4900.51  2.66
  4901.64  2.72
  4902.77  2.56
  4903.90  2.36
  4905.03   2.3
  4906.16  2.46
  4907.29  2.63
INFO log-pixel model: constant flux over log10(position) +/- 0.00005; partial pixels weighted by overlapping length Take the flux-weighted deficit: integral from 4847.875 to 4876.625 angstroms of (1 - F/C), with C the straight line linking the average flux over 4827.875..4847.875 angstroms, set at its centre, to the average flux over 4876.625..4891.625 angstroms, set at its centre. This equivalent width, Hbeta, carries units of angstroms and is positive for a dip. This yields 1.59 angstroms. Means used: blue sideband 2.6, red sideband 2.38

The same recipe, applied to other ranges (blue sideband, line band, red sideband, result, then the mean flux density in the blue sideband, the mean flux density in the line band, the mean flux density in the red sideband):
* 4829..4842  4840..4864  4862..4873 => 2.5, 2.67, 2.28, 2.42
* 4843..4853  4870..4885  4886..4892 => -3.6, 2.3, 2.65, 2.07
